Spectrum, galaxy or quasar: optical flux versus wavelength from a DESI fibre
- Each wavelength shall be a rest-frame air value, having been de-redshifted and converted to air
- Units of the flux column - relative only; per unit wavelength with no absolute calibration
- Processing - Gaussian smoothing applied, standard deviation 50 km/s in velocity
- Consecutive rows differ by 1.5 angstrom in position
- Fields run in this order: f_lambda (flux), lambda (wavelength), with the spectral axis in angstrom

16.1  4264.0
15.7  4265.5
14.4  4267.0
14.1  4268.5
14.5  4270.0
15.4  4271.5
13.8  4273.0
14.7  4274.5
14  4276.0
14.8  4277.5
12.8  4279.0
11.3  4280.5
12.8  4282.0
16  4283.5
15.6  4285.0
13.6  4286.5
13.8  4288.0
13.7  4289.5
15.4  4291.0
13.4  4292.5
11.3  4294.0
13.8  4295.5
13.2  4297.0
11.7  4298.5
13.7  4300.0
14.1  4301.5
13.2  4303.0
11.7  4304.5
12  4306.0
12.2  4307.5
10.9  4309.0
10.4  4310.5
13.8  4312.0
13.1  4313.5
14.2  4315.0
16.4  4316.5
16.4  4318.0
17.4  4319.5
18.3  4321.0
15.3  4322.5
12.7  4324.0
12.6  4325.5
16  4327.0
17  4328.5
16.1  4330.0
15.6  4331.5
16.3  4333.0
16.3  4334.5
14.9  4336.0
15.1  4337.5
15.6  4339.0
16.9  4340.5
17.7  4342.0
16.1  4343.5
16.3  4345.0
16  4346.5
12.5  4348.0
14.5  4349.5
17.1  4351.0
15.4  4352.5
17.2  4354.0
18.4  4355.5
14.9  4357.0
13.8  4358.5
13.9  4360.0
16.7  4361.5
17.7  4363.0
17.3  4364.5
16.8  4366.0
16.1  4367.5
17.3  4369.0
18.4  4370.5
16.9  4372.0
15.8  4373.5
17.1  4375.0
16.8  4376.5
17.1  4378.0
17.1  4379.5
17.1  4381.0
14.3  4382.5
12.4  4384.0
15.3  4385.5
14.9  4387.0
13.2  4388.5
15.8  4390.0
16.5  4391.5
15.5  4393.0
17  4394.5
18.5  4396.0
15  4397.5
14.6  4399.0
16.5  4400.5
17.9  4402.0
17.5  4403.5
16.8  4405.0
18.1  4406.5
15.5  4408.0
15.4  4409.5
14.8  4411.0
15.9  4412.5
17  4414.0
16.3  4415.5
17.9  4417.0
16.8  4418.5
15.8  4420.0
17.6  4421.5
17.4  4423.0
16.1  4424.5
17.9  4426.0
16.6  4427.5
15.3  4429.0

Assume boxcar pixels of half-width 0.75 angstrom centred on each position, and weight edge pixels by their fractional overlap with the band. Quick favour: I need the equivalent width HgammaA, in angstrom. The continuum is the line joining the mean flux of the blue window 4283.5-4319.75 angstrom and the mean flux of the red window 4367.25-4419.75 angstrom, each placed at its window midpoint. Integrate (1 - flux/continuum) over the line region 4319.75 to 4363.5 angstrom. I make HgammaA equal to -3.1 angstrom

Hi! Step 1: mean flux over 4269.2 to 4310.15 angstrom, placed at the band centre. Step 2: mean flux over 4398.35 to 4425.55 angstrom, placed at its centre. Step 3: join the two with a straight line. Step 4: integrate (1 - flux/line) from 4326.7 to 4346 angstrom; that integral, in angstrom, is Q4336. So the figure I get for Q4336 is -2.0 angstrom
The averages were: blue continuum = 13.4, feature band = 16.1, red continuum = 16.6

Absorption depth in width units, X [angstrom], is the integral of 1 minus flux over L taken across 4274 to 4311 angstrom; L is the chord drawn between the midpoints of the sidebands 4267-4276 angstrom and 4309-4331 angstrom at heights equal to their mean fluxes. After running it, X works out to 3.6 angstrom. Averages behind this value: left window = 14.5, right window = 14.8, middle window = 13.2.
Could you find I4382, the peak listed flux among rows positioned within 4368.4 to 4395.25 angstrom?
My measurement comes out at 18.4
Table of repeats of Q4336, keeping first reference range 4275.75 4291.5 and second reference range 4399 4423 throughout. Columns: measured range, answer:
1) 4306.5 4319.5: 0.9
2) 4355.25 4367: -0.4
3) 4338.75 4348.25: -0.5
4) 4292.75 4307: 1.5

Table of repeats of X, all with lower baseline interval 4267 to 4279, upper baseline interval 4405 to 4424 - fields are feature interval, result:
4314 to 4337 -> -0.7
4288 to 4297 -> 0.7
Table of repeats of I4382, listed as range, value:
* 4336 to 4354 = 17.7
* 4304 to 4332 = 18.3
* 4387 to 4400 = 18.5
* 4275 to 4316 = 16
